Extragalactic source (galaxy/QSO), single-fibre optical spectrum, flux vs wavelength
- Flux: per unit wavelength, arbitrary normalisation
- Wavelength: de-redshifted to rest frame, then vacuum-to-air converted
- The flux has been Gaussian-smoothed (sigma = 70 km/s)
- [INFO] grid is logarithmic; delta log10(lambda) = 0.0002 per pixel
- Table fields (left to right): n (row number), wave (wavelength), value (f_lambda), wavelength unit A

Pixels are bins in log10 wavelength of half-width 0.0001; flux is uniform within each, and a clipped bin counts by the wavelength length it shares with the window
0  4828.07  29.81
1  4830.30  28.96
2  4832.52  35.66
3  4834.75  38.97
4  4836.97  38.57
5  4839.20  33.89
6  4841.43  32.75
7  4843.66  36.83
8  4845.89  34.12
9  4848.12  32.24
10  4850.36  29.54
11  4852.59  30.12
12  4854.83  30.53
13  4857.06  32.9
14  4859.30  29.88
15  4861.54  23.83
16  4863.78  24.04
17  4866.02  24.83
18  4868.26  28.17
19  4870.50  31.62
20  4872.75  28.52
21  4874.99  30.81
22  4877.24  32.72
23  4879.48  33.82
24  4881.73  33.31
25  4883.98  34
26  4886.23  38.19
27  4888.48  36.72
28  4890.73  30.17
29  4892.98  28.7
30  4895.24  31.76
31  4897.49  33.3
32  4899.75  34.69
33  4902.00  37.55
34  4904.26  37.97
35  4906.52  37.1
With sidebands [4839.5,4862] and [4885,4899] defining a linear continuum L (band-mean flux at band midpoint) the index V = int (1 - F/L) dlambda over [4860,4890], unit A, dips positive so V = 1.6 A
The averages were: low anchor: 31.6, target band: 30.8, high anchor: 33.2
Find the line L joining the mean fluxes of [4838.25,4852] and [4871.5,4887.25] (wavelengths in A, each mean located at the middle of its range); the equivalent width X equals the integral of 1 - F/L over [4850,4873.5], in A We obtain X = 3.23 A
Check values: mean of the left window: 33.1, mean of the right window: 33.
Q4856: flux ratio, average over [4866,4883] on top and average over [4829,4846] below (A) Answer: 0.9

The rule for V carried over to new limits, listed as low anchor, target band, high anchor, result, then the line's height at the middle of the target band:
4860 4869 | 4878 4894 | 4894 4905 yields -1.3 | 31.2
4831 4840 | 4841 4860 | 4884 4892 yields 2.1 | 36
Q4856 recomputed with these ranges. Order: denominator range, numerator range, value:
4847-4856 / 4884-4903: 1.11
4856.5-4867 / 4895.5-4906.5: 1.33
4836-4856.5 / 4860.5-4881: 0.87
